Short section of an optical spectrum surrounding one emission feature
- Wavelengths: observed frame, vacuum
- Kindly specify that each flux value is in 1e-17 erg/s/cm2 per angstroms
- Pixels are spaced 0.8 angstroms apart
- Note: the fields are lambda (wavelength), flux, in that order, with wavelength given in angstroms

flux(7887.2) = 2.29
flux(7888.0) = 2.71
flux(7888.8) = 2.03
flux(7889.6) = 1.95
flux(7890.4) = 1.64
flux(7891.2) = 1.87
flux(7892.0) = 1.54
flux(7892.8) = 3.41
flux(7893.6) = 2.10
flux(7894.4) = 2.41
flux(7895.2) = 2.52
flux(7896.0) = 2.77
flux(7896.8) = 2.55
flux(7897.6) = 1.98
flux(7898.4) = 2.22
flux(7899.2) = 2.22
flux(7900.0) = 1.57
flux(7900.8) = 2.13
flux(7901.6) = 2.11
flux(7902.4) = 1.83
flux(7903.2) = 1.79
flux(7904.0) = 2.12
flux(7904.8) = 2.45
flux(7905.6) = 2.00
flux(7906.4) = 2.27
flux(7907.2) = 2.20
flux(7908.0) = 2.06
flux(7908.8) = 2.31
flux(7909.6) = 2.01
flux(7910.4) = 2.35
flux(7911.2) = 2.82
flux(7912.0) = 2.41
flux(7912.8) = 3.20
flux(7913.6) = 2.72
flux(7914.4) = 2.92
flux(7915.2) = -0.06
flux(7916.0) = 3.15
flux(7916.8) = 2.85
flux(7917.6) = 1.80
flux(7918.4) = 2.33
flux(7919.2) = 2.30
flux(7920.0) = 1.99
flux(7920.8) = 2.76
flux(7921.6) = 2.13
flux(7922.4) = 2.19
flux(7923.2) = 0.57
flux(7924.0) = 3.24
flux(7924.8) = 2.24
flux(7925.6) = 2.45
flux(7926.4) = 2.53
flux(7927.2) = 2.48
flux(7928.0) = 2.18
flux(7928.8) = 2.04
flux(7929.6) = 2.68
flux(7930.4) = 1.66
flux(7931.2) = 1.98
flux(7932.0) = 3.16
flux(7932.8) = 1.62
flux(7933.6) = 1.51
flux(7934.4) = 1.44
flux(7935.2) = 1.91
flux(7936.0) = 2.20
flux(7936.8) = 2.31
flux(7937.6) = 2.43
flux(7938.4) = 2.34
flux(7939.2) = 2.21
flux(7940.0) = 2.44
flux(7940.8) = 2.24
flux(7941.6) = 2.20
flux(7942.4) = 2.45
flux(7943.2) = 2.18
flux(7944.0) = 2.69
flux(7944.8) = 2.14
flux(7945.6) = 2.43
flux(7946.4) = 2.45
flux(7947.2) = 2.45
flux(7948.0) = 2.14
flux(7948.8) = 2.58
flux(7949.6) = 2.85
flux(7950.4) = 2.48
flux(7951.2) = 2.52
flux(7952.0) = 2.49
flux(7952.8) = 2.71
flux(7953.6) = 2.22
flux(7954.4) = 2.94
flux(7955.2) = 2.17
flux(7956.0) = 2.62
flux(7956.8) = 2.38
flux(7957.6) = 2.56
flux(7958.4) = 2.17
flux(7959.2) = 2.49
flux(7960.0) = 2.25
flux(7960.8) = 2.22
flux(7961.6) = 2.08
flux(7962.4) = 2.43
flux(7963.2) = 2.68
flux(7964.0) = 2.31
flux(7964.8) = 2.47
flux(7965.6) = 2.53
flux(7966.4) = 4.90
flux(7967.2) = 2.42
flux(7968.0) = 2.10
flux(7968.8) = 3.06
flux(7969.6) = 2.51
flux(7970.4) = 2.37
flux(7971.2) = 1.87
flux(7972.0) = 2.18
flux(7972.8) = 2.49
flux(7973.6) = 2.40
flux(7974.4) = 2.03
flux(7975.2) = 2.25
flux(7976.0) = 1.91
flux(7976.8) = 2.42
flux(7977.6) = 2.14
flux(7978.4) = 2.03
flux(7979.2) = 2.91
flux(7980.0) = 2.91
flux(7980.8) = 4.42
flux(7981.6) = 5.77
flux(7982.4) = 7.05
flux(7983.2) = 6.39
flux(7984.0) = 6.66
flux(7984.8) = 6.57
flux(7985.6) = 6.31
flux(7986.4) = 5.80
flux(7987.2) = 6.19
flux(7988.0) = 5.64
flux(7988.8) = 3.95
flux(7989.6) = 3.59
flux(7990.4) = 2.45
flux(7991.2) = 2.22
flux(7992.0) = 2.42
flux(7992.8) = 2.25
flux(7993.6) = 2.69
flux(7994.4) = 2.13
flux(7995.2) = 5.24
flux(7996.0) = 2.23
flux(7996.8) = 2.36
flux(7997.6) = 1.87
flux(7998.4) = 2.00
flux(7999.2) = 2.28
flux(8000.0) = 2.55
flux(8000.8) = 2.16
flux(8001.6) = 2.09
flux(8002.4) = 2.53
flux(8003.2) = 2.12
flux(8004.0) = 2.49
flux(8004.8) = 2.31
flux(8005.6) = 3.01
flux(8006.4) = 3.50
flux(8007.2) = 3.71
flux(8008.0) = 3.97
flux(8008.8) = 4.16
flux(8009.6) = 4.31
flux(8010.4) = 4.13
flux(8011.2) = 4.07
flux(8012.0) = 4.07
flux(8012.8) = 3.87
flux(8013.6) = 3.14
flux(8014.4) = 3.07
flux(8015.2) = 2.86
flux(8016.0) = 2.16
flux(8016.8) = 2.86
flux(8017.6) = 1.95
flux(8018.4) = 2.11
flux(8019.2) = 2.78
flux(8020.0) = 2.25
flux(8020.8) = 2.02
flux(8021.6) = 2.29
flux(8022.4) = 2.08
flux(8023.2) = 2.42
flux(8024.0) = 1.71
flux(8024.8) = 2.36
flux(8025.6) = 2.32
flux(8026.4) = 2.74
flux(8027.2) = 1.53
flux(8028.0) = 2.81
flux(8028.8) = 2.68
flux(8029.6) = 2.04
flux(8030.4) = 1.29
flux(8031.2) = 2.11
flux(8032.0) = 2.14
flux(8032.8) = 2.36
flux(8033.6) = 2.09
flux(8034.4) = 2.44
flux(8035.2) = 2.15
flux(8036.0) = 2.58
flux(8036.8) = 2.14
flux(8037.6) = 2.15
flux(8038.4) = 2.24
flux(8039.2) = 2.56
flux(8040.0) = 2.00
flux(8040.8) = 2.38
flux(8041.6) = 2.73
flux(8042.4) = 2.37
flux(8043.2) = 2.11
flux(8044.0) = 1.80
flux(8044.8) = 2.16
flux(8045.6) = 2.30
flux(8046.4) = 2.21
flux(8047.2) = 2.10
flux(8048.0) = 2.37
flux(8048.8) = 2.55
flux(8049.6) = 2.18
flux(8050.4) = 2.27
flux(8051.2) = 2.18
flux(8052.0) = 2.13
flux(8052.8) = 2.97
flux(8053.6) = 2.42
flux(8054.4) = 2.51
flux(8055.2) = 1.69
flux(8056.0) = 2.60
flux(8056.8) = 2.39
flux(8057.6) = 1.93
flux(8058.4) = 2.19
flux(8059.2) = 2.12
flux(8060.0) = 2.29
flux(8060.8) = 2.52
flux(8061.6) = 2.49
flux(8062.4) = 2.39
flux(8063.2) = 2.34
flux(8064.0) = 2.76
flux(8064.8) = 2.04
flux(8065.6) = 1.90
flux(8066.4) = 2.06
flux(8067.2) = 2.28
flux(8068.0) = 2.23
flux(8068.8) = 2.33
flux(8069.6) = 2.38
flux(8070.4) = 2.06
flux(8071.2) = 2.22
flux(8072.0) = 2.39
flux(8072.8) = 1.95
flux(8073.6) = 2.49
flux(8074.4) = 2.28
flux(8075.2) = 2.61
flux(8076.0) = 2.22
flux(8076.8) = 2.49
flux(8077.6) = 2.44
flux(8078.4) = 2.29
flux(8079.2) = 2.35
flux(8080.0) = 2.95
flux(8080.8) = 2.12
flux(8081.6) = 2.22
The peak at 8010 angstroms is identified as [N II] 6583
